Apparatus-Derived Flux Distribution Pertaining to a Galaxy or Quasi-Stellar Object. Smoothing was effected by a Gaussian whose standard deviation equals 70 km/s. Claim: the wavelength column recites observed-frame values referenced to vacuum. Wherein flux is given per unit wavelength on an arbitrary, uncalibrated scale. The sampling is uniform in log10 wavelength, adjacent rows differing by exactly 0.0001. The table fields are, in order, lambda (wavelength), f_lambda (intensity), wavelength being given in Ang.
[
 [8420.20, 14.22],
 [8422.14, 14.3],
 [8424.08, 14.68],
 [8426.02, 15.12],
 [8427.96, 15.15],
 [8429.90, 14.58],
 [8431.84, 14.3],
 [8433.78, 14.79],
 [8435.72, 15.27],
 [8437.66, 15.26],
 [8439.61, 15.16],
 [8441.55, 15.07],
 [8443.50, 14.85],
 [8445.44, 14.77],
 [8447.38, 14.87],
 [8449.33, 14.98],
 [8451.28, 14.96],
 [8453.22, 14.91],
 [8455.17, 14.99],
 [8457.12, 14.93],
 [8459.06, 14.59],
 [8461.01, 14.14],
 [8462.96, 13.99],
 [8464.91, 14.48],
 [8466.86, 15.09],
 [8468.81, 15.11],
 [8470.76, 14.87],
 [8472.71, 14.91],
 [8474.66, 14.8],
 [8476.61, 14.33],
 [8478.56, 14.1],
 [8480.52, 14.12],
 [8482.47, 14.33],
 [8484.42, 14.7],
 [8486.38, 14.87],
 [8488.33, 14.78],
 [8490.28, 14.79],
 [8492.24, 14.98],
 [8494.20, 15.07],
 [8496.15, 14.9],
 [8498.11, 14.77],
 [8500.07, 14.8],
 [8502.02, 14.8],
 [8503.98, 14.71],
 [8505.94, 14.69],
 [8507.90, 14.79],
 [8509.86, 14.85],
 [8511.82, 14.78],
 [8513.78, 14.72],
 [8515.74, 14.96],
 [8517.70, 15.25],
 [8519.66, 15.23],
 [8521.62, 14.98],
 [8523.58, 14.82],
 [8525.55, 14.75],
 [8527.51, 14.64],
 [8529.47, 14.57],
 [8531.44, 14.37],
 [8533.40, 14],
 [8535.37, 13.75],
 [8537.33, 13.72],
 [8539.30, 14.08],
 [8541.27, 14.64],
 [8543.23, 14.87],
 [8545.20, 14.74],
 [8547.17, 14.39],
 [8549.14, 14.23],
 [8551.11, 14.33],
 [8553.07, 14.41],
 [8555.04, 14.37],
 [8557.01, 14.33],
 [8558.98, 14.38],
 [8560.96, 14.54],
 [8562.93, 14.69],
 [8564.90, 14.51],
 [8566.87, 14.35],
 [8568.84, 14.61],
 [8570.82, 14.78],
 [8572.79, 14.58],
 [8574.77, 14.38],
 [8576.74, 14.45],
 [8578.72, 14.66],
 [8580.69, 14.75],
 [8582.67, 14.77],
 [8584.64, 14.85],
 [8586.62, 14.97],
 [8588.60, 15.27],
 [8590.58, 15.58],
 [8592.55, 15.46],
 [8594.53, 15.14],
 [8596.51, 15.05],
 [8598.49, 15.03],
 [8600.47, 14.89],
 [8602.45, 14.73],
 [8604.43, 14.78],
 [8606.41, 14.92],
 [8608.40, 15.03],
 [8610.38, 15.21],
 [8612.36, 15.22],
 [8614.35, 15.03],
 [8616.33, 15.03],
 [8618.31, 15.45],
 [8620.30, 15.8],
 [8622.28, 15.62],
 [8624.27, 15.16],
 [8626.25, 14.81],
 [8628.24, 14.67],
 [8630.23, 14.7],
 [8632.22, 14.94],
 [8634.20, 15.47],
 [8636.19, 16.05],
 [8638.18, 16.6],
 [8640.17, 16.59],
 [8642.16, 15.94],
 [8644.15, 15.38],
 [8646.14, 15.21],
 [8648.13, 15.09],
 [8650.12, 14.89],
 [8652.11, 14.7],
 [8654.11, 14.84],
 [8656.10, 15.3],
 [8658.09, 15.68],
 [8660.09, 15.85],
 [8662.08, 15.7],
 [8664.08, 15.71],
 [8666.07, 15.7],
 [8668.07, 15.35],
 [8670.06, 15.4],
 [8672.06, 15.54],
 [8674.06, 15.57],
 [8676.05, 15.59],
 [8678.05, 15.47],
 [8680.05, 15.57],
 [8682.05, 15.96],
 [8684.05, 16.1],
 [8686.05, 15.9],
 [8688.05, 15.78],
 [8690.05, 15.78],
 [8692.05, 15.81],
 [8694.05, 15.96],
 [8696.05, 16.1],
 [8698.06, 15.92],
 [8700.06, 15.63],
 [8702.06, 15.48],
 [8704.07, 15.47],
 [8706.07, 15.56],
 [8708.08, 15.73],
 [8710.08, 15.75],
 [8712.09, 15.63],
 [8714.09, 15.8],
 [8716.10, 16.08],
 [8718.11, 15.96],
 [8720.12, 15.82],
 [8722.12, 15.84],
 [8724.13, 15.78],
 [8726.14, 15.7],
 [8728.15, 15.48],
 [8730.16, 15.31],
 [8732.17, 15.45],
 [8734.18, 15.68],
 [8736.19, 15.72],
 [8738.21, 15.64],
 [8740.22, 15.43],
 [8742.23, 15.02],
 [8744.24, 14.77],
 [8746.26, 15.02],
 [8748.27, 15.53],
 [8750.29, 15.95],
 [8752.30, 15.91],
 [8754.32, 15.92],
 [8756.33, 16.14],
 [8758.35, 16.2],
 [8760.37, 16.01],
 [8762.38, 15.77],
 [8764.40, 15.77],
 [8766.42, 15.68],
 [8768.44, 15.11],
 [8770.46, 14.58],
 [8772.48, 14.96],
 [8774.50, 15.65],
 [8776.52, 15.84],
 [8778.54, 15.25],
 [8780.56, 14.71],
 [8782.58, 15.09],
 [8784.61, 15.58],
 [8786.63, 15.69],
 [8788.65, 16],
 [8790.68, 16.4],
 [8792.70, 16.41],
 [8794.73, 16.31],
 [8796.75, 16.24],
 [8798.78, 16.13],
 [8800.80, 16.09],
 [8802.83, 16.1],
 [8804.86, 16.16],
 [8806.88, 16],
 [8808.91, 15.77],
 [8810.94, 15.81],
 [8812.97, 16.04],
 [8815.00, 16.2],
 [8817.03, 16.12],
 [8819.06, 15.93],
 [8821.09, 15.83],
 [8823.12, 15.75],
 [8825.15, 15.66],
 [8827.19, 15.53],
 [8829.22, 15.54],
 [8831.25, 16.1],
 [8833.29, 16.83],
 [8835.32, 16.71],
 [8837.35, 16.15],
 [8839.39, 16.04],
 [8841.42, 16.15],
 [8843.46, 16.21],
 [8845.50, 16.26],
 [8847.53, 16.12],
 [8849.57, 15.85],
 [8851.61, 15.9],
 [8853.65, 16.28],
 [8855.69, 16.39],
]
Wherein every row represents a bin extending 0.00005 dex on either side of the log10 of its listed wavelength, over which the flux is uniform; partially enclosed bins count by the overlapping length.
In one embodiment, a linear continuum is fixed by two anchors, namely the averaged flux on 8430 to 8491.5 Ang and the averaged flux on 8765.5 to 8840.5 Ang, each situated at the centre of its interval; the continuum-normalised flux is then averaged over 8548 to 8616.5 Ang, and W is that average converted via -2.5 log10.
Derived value 0.03 mag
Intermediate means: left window 14.7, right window 15.8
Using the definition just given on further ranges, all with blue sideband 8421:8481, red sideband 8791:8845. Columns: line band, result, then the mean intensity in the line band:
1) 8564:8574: 0.05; 14.6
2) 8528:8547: 0.06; 14.3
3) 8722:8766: 0.01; 15.6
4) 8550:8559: 0.06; 14.4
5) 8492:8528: 0.01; 14.9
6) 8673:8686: -0.01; 15.7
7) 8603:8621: 0.01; 15.1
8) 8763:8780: 0.04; 15.3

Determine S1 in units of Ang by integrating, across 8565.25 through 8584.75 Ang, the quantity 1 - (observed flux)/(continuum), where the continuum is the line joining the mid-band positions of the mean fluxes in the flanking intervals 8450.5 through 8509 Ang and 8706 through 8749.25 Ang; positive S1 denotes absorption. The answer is 0.6 Ang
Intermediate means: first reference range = 14.7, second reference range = 15.6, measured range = 14.6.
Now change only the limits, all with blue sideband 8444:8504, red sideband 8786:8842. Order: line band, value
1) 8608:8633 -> 0.3 Ang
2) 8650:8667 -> 0.1 Ang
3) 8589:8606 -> 0.1 Ang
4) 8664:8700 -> -0.4 Ang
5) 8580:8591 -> 0.1 Ang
